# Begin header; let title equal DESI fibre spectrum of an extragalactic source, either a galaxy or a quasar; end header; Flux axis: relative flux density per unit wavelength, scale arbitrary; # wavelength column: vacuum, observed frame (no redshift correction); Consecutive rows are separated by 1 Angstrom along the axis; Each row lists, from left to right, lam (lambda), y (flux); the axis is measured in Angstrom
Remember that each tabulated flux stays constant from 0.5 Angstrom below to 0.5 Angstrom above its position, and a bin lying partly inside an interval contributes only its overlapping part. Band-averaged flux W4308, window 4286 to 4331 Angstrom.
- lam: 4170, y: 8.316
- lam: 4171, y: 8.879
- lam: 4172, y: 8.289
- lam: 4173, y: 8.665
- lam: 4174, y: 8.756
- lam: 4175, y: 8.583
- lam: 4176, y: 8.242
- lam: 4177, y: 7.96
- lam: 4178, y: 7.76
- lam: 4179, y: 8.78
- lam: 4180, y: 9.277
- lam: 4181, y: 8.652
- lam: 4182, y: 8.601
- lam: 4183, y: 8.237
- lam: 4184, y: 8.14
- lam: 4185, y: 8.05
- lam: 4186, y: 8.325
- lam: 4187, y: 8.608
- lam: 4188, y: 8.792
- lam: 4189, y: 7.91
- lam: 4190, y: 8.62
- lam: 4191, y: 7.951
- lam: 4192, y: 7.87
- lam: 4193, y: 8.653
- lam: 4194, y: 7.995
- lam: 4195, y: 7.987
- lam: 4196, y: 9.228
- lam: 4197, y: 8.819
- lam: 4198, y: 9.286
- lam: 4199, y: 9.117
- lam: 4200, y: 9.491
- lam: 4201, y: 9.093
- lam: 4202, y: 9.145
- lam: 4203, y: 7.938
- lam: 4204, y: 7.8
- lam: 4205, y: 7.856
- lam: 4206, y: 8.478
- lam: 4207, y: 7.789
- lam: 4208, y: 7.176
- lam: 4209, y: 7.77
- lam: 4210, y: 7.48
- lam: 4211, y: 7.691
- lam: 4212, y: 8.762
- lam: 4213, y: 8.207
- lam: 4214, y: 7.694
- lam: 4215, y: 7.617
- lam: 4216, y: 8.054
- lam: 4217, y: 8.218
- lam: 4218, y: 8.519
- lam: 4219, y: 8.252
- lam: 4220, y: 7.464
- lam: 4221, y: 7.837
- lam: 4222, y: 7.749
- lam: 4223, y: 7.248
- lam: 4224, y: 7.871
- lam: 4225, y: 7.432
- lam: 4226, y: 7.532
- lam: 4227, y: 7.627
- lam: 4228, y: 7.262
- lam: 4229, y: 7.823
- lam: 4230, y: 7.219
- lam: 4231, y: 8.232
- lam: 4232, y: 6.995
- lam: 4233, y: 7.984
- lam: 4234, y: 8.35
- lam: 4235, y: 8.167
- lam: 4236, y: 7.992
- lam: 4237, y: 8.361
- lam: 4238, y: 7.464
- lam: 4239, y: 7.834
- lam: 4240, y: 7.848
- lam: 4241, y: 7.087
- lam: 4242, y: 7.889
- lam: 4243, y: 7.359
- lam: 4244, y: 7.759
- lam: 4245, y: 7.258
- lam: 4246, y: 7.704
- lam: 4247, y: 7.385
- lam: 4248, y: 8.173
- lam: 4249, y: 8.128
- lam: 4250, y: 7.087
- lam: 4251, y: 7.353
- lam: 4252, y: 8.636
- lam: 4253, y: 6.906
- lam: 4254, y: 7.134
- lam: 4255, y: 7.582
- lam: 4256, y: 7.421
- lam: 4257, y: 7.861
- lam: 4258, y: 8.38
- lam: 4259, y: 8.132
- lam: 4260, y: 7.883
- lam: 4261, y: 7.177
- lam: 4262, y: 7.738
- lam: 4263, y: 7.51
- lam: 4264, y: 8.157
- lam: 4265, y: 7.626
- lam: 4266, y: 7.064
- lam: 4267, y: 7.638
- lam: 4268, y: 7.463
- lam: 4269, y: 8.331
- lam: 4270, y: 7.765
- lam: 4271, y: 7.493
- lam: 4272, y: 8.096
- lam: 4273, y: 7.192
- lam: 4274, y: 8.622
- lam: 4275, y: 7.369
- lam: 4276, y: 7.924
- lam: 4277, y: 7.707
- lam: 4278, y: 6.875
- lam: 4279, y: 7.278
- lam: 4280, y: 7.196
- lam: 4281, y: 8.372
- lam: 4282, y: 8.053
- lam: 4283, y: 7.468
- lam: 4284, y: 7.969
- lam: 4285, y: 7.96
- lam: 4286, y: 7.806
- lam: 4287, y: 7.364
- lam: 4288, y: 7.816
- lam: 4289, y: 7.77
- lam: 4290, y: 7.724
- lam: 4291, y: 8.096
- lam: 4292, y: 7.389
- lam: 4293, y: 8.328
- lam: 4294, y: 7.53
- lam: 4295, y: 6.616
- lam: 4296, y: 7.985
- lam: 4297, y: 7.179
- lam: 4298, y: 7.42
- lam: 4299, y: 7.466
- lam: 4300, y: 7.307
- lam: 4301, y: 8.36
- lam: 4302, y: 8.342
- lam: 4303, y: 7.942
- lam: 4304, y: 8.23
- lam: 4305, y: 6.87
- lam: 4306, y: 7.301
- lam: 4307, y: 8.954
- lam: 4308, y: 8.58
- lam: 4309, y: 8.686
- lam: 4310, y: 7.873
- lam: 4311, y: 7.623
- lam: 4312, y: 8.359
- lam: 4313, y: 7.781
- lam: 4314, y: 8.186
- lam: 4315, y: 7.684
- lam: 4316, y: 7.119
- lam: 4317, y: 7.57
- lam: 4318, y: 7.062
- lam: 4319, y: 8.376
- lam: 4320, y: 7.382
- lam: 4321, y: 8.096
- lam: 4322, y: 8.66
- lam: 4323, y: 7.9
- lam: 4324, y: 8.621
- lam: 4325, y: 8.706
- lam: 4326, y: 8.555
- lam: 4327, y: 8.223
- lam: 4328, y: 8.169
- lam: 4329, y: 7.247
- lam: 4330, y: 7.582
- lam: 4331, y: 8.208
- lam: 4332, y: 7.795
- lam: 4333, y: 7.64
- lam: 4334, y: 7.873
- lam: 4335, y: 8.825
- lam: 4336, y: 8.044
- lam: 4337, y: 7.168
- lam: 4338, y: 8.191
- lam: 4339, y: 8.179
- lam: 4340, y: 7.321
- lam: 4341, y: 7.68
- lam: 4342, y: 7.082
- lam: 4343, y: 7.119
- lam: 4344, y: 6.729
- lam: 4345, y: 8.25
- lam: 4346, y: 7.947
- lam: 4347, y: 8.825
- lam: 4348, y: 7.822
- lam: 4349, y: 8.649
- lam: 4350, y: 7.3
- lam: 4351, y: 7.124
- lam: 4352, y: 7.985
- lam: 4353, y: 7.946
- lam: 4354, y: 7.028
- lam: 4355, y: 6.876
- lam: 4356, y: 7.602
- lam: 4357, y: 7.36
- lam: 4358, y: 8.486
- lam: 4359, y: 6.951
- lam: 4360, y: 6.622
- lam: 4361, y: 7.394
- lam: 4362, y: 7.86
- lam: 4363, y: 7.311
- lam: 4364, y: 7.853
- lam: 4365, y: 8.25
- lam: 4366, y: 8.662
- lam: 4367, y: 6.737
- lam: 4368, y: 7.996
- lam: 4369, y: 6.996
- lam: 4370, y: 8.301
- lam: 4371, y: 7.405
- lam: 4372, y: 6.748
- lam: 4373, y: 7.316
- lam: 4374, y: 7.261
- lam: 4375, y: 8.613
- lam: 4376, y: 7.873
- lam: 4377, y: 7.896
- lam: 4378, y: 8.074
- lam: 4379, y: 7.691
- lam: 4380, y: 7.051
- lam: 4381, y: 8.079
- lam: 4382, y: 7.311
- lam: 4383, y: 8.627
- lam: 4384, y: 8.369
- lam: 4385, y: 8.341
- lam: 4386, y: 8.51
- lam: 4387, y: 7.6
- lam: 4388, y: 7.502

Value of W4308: 7.87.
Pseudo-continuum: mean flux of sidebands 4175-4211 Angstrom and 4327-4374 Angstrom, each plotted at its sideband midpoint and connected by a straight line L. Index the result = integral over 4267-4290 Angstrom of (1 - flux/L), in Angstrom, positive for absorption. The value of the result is 0.8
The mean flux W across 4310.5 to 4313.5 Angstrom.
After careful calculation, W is 7.92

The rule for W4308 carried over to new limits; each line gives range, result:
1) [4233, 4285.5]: 7.72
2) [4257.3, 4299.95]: 7.69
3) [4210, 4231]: 7.81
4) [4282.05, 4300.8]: 7.64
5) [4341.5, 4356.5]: 7.62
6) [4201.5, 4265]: 7.78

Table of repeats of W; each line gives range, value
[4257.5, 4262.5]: 7.86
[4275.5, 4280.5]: 7.4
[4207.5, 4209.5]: 7.47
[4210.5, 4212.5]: 8.23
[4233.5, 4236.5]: 8.17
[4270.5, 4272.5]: 7.79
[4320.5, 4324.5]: 8.32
